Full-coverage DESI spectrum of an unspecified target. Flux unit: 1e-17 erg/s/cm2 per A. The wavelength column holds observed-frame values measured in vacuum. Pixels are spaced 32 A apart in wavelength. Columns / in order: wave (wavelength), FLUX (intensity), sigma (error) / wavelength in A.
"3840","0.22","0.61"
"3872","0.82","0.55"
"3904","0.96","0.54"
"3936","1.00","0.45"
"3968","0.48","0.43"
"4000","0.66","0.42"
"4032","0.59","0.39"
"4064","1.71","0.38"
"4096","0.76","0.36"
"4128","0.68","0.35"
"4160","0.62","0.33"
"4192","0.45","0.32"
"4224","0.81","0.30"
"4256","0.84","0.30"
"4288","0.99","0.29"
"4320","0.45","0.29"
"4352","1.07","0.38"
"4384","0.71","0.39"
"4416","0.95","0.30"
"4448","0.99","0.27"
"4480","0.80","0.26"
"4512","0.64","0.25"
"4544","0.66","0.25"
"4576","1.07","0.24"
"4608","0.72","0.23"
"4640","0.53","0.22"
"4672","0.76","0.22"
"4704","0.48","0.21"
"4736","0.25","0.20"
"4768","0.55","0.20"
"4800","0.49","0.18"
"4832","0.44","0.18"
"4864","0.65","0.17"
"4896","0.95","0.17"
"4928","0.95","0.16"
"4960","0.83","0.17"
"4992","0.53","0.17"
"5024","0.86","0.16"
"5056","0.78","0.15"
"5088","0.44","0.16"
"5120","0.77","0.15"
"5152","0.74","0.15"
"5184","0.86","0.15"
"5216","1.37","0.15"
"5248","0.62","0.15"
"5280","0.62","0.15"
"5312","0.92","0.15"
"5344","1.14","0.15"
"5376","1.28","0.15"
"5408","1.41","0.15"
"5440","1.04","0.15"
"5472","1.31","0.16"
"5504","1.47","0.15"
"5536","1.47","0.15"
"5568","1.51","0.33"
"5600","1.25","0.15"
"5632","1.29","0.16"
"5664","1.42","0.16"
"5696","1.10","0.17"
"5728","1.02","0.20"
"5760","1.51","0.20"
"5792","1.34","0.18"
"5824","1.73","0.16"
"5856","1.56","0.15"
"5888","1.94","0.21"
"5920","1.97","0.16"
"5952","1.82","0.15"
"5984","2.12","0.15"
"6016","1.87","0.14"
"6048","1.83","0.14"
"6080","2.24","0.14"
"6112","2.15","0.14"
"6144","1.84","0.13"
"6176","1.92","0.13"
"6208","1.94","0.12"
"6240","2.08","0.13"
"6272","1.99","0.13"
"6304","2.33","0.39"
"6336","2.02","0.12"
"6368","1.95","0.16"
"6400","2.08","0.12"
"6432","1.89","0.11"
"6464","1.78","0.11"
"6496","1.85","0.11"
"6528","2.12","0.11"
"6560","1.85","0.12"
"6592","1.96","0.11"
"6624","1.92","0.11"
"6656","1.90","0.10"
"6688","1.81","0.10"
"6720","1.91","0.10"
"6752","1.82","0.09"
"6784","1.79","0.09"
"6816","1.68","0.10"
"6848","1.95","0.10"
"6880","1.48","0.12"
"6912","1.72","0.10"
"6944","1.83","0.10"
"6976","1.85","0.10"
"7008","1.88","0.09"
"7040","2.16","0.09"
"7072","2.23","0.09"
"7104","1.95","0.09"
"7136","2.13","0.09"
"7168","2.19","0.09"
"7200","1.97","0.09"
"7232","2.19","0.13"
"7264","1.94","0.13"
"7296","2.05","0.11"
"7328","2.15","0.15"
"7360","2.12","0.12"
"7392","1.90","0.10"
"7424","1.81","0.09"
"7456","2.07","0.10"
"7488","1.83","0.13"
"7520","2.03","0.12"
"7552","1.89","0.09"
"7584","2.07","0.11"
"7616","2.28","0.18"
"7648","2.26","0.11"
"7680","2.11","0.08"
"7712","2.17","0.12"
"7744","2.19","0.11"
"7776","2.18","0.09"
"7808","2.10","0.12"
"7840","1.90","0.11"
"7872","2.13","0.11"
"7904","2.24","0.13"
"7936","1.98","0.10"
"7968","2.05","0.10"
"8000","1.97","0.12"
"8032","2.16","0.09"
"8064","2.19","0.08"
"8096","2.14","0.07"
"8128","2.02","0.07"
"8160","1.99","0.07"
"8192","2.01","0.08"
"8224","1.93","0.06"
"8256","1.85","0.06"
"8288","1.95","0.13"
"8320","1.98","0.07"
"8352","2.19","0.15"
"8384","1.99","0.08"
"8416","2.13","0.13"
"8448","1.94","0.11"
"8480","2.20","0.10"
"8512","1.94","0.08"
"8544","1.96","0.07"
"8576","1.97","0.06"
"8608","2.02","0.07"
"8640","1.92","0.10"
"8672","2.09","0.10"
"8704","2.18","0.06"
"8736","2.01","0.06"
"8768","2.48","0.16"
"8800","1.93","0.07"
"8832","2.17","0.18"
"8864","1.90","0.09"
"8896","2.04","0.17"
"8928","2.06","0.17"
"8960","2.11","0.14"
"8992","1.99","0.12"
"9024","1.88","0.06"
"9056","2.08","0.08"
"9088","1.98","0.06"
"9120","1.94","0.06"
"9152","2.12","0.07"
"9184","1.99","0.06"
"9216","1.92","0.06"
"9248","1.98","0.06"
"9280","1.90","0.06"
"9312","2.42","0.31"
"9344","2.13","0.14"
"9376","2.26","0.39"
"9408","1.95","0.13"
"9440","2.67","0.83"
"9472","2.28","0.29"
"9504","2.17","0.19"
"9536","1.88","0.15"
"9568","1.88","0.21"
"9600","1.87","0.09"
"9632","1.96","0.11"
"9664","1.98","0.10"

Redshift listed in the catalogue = 0.33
